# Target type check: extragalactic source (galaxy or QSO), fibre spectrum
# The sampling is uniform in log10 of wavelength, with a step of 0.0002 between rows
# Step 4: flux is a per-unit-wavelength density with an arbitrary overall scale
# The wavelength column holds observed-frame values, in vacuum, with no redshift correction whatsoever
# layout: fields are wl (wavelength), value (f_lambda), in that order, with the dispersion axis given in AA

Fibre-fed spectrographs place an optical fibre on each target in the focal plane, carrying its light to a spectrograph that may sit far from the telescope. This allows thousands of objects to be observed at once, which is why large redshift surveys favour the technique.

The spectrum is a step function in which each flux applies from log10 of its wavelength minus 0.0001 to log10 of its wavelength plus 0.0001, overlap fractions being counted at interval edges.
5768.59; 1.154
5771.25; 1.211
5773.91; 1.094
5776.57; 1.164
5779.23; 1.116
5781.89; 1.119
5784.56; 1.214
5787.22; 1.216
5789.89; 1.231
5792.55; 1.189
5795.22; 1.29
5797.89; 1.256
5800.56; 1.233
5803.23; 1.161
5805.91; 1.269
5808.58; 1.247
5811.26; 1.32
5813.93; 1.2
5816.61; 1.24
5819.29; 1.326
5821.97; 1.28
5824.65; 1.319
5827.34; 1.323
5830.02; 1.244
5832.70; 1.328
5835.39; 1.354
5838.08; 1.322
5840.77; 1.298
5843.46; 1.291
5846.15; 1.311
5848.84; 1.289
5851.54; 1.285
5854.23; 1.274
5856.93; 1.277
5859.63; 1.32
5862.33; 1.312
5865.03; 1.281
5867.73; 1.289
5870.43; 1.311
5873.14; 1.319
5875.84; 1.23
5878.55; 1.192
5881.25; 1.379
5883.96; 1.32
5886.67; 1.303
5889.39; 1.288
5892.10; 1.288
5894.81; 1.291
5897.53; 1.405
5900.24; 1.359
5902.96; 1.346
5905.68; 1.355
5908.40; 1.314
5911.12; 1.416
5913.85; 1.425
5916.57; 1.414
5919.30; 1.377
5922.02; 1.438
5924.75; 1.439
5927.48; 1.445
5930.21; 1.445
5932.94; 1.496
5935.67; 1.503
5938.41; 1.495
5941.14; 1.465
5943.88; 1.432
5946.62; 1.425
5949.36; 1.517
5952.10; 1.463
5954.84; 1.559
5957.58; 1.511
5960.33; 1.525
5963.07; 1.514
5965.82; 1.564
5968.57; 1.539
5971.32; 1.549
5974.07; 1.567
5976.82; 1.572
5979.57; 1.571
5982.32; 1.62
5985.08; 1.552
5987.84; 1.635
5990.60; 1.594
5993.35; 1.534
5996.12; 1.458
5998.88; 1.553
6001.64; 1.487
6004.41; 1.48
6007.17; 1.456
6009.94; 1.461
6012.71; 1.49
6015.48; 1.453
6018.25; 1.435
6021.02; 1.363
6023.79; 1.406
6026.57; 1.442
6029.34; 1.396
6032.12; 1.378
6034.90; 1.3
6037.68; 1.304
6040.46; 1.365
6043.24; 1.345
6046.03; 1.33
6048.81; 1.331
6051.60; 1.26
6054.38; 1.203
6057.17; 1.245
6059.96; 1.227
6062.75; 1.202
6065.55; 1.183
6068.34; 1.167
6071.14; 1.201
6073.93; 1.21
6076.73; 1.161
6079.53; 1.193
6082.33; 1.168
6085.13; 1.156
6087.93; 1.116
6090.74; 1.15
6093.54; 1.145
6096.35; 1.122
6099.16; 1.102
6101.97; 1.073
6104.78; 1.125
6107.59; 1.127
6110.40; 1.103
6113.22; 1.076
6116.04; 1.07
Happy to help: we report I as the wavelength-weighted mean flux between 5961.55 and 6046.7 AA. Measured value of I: 1.48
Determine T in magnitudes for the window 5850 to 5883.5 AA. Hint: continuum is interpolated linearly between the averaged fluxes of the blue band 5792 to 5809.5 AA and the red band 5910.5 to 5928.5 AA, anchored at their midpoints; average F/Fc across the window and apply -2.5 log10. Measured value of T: 0.04 mag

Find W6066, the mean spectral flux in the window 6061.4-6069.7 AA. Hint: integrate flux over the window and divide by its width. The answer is 1.18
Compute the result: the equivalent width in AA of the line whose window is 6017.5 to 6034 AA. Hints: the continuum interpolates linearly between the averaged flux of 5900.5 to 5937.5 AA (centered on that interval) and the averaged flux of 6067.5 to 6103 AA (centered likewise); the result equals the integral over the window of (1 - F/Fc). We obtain -2.0 AA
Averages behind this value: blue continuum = 1.42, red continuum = 1.15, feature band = 1.4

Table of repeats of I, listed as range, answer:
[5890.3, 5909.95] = 1.34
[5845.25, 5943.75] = 1.35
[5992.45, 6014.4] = 1.49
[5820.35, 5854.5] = 1.3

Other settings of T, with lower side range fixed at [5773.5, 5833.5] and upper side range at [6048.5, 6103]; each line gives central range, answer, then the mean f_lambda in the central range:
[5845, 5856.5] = -0.054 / 1.29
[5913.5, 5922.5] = -0.165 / 1.41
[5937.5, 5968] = -0.237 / 1.5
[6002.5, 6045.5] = -0.180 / 1.4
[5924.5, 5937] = -0.211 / 1.47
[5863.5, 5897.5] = -0.066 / 1.3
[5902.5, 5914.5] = -0.131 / 1.37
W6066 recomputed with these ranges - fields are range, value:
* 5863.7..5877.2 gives 1.29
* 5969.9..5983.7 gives 1.58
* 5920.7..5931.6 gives 1.44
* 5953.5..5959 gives 1.53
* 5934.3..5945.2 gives 1.47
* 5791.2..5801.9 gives 1.24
